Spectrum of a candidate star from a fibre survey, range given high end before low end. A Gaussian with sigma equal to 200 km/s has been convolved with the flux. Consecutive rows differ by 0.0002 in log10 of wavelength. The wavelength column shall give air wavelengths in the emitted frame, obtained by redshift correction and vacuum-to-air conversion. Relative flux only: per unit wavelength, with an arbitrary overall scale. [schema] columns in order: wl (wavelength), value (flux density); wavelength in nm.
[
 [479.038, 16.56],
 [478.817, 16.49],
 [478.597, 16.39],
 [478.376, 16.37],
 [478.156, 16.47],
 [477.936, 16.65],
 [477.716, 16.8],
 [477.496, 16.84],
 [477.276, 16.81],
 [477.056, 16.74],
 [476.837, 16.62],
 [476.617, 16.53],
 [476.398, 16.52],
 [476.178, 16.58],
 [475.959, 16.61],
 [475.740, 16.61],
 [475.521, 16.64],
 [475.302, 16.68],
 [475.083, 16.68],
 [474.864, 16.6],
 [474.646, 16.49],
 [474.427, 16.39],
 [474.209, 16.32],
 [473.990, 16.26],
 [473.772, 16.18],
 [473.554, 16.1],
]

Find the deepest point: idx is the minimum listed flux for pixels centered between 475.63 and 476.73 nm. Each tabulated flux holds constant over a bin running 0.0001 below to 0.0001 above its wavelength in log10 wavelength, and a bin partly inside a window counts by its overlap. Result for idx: 16.52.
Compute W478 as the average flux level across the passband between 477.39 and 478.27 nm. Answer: 16.7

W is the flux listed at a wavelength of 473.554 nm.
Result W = 16.1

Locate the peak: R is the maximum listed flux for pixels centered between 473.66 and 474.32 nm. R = 16.32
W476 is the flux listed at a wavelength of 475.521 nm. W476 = 16.64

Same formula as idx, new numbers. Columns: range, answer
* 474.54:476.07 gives 16.49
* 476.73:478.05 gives 16.62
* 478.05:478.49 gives 16.37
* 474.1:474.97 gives 16.32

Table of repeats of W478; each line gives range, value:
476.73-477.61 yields 16.8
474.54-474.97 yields 16.6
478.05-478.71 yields 16.4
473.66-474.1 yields 16.2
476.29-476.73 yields 16.5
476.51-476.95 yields 16.6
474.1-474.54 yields 16.4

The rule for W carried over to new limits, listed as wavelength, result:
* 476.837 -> 16.62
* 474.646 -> 16.49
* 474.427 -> 16.39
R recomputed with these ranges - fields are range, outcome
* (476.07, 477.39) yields 16.81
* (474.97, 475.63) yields 16.68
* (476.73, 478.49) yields 16.84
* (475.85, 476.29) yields 16.61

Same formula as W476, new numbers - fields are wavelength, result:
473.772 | 16.18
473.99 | 16.26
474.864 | 16.6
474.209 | 16.32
